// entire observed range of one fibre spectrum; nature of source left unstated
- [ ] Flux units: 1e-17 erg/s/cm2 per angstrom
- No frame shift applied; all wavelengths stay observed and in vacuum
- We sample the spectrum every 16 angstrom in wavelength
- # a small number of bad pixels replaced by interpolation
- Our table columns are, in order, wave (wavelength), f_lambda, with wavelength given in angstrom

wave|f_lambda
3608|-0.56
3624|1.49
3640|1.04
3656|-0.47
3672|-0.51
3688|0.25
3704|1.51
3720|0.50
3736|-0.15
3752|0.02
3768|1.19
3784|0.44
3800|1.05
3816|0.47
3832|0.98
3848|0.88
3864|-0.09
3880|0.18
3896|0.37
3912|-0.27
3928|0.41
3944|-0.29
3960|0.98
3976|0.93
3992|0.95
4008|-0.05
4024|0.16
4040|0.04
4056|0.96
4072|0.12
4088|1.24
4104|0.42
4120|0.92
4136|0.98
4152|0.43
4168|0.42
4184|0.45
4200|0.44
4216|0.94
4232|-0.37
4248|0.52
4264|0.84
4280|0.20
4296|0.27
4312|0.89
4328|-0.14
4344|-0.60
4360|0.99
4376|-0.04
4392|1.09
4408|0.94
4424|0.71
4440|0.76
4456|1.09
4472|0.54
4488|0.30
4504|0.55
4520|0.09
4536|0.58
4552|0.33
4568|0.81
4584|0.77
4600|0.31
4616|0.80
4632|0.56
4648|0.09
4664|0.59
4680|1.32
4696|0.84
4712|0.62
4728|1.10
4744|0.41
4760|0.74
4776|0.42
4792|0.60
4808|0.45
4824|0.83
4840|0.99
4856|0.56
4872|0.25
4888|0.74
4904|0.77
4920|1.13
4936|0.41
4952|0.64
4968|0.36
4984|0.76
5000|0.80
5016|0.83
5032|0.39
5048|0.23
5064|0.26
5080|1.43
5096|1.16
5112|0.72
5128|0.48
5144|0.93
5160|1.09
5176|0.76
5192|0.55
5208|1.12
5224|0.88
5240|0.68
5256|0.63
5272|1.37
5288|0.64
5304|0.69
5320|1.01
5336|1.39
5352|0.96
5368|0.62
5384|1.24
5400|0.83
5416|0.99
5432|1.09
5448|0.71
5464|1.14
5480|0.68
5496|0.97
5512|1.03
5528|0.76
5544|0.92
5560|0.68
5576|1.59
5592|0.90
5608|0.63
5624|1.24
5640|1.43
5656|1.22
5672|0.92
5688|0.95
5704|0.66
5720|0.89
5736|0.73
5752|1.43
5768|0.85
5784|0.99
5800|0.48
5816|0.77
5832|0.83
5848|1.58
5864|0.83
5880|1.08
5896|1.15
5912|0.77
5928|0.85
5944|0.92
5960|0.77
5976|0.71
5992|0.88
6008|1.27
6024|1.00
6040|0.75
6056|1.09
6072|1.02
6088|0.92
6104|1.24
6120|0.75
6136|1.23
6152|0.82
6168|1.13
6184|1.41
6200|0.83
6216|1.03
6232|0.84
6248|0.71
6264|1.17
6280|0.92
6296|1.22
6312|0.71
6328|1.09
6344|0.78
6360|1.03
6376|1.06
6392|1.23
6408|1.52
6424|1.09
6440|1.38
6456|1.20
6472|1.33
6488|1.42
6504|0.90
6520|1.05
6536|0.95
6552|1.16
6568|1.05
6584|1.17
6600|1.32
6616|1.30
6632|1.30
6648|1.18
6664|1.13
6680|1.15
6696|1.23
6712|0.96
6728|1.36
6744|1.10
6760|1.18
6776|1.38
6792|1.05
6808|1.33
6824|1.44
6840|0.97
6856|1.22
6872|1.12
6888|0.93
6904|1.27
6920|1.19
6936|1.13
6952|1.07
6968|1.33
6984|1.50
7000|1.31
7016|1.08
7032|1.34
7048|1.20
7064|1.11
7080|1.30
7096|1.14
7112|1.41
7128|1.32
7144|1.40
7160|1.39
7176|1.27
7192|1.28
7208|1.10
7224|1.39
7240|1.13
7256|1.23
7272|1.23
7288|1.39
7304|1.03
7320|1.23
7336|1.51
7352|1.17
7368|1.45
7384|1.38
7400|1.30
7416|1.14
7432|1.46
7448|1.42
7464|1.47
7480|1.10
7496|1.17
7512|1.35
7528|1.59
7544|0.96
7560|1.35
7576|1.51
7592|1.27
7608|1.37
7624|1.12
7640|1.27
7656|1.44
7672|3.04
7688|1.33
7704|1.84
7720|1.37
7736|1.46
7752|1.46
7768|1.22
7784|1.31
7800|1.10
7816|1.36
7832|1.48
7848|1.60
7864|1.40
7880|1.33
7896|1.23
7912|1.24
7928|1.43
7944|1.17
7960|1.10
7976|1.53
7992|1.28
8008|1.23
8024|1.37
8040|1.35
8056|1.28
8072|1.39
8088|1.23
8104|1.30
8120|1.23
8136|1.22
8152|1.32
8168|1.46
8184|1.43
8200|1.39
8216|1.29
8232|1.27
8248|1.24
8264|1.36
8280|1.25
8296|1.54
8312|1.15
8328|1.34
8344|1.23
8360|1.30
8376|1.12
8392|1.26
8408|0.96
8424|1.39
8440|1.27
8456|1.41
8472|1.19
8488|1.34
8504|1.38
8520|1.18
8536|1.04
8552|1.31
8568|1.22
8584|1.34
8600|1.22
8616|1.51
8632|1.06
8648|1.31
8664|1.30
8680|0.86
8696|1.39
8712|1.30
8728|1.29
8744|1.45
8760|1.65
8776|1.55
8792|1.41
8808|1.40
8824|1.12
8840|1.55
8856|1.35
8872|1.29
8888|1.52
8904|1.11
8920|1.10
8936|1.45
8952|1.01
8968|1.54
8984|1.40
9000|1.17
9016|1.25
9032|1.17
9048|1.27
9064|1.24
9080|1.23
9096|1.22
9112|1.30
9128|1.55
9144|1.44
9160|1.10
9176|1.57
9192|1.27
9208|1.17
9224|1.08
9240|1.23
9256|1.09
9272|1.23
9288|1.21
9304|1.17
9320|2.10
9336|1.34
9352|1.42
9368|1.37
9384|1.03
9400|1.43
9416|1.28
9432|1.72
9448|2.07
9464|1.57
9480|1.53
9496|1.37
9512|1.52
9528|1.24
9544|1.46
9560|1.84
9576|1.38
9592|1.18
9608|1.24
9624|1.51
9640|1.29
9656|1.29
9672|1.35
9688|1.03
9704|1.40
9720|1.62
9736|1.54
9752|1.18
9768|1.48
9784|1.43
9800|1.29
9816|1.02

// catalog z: 0.169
